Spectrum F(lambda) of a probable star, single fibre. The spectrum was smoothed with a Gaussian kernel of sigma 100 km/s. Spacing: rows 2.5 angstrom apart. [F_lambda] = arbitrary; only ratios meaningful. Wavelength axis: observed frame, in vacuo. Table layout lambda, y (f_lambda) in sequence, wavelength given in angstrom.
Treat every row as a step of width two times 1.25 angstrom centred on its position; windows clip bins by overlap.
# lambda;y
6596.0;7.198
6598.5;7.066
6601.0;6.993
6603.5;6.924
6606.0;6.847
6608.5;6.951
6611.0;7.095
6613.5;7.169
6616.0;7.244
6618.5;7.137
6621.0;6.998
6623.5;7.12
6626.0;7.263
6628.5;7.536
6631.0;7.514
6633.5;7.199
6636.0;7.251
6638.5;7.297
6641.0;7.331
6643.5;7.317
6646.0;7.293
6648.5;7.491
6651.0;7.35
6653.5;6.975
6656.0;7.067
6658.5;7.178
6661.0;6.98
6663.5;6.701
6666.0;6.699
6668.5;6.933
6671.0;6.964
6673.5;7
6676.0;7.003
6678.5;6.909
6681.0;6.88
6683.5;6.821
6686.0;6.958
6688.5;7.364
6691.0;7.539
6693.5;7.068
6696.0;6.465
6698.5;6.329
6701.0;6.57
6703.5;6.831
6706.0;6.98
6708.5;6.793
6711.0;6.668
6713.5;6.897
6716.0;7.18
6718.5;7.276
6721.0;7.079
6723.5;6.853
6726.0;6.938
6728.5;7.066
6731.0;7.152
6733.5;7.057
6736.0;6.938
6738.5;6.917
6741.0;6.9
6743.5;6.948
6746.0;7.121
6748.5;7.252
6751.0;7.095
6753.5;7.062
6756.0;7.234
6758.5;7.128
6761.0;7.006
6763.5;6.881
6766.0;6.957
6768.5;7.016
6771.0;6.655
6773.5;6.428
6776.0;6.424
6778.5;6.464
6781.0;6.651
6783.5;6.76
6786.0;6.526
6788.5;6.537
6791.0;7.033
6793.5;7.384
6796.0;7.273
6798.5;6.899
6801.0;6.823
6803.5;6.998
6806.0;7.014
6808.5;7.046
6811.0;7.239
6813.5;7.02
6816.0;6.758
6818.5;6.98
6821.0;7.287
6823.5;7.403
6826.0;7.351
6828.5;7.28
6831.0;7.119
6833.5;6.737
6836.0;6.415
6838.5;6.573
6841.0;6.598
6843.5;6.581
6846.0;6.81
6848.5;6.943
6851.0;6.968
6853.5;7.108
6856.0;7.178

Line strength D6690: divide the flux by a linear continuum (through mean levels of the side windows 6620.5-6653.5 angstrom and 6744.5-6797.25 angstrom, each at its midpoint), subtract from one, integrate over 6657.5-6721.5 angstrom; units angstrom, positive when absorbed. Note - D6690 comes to 2.0 angstrom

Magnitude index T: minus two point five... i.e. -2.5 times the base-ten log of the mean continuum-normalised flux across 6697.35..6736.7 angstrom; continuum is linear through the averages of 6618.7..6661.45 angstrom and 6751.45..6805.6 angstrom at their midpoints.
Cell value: 0.019 mag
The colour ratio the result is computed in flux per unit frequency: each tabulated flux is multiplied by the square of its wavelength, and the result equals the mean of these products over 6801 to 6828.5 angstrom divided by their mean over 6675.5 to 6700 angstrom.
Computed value 1.1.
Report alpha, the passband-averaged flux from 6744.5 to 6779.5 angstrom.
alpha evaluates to 6.91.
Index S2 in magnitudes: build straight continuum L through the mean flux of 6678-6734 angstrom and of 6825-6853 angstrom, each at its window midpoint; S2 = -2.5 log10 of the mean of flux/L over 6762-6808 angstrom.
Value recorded 0.01 mag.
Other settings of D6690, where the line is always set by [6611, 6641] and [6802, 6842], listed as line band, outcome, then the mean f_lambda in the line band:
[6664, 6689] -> 0.9 angstrom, 6.93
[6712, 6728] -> 0.2 angstrom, 7.03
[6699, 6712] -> 0.7 angstrom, 6.74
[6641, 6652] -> -0.2 angstrom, 7.36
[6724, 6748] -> 0.3 angstrom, 7.01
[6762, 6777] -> 0.7 angstrom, 6.74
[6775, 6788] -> 0.9 angstrom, 6.57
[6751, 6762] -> -0.1 angstrom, 7.11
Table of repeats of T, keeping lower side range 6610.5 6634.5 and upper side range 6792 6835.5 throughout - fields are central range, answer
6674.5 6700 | 0.04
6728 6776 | 0.02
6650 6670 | 0.03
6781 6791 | 0.07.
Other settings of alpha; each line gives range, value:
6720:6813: 6.94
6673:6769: 6.98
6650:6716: 6.92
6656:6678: 6.94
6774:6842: 6.91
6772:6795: 6.7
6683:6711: 6.88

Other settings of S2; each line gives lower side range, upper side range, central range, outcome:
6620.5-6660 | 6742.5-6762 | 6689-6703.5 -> 0.06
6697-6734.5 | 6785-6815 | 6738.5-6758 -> -0.02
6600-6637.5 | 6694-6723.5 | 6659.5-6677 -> 0.01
